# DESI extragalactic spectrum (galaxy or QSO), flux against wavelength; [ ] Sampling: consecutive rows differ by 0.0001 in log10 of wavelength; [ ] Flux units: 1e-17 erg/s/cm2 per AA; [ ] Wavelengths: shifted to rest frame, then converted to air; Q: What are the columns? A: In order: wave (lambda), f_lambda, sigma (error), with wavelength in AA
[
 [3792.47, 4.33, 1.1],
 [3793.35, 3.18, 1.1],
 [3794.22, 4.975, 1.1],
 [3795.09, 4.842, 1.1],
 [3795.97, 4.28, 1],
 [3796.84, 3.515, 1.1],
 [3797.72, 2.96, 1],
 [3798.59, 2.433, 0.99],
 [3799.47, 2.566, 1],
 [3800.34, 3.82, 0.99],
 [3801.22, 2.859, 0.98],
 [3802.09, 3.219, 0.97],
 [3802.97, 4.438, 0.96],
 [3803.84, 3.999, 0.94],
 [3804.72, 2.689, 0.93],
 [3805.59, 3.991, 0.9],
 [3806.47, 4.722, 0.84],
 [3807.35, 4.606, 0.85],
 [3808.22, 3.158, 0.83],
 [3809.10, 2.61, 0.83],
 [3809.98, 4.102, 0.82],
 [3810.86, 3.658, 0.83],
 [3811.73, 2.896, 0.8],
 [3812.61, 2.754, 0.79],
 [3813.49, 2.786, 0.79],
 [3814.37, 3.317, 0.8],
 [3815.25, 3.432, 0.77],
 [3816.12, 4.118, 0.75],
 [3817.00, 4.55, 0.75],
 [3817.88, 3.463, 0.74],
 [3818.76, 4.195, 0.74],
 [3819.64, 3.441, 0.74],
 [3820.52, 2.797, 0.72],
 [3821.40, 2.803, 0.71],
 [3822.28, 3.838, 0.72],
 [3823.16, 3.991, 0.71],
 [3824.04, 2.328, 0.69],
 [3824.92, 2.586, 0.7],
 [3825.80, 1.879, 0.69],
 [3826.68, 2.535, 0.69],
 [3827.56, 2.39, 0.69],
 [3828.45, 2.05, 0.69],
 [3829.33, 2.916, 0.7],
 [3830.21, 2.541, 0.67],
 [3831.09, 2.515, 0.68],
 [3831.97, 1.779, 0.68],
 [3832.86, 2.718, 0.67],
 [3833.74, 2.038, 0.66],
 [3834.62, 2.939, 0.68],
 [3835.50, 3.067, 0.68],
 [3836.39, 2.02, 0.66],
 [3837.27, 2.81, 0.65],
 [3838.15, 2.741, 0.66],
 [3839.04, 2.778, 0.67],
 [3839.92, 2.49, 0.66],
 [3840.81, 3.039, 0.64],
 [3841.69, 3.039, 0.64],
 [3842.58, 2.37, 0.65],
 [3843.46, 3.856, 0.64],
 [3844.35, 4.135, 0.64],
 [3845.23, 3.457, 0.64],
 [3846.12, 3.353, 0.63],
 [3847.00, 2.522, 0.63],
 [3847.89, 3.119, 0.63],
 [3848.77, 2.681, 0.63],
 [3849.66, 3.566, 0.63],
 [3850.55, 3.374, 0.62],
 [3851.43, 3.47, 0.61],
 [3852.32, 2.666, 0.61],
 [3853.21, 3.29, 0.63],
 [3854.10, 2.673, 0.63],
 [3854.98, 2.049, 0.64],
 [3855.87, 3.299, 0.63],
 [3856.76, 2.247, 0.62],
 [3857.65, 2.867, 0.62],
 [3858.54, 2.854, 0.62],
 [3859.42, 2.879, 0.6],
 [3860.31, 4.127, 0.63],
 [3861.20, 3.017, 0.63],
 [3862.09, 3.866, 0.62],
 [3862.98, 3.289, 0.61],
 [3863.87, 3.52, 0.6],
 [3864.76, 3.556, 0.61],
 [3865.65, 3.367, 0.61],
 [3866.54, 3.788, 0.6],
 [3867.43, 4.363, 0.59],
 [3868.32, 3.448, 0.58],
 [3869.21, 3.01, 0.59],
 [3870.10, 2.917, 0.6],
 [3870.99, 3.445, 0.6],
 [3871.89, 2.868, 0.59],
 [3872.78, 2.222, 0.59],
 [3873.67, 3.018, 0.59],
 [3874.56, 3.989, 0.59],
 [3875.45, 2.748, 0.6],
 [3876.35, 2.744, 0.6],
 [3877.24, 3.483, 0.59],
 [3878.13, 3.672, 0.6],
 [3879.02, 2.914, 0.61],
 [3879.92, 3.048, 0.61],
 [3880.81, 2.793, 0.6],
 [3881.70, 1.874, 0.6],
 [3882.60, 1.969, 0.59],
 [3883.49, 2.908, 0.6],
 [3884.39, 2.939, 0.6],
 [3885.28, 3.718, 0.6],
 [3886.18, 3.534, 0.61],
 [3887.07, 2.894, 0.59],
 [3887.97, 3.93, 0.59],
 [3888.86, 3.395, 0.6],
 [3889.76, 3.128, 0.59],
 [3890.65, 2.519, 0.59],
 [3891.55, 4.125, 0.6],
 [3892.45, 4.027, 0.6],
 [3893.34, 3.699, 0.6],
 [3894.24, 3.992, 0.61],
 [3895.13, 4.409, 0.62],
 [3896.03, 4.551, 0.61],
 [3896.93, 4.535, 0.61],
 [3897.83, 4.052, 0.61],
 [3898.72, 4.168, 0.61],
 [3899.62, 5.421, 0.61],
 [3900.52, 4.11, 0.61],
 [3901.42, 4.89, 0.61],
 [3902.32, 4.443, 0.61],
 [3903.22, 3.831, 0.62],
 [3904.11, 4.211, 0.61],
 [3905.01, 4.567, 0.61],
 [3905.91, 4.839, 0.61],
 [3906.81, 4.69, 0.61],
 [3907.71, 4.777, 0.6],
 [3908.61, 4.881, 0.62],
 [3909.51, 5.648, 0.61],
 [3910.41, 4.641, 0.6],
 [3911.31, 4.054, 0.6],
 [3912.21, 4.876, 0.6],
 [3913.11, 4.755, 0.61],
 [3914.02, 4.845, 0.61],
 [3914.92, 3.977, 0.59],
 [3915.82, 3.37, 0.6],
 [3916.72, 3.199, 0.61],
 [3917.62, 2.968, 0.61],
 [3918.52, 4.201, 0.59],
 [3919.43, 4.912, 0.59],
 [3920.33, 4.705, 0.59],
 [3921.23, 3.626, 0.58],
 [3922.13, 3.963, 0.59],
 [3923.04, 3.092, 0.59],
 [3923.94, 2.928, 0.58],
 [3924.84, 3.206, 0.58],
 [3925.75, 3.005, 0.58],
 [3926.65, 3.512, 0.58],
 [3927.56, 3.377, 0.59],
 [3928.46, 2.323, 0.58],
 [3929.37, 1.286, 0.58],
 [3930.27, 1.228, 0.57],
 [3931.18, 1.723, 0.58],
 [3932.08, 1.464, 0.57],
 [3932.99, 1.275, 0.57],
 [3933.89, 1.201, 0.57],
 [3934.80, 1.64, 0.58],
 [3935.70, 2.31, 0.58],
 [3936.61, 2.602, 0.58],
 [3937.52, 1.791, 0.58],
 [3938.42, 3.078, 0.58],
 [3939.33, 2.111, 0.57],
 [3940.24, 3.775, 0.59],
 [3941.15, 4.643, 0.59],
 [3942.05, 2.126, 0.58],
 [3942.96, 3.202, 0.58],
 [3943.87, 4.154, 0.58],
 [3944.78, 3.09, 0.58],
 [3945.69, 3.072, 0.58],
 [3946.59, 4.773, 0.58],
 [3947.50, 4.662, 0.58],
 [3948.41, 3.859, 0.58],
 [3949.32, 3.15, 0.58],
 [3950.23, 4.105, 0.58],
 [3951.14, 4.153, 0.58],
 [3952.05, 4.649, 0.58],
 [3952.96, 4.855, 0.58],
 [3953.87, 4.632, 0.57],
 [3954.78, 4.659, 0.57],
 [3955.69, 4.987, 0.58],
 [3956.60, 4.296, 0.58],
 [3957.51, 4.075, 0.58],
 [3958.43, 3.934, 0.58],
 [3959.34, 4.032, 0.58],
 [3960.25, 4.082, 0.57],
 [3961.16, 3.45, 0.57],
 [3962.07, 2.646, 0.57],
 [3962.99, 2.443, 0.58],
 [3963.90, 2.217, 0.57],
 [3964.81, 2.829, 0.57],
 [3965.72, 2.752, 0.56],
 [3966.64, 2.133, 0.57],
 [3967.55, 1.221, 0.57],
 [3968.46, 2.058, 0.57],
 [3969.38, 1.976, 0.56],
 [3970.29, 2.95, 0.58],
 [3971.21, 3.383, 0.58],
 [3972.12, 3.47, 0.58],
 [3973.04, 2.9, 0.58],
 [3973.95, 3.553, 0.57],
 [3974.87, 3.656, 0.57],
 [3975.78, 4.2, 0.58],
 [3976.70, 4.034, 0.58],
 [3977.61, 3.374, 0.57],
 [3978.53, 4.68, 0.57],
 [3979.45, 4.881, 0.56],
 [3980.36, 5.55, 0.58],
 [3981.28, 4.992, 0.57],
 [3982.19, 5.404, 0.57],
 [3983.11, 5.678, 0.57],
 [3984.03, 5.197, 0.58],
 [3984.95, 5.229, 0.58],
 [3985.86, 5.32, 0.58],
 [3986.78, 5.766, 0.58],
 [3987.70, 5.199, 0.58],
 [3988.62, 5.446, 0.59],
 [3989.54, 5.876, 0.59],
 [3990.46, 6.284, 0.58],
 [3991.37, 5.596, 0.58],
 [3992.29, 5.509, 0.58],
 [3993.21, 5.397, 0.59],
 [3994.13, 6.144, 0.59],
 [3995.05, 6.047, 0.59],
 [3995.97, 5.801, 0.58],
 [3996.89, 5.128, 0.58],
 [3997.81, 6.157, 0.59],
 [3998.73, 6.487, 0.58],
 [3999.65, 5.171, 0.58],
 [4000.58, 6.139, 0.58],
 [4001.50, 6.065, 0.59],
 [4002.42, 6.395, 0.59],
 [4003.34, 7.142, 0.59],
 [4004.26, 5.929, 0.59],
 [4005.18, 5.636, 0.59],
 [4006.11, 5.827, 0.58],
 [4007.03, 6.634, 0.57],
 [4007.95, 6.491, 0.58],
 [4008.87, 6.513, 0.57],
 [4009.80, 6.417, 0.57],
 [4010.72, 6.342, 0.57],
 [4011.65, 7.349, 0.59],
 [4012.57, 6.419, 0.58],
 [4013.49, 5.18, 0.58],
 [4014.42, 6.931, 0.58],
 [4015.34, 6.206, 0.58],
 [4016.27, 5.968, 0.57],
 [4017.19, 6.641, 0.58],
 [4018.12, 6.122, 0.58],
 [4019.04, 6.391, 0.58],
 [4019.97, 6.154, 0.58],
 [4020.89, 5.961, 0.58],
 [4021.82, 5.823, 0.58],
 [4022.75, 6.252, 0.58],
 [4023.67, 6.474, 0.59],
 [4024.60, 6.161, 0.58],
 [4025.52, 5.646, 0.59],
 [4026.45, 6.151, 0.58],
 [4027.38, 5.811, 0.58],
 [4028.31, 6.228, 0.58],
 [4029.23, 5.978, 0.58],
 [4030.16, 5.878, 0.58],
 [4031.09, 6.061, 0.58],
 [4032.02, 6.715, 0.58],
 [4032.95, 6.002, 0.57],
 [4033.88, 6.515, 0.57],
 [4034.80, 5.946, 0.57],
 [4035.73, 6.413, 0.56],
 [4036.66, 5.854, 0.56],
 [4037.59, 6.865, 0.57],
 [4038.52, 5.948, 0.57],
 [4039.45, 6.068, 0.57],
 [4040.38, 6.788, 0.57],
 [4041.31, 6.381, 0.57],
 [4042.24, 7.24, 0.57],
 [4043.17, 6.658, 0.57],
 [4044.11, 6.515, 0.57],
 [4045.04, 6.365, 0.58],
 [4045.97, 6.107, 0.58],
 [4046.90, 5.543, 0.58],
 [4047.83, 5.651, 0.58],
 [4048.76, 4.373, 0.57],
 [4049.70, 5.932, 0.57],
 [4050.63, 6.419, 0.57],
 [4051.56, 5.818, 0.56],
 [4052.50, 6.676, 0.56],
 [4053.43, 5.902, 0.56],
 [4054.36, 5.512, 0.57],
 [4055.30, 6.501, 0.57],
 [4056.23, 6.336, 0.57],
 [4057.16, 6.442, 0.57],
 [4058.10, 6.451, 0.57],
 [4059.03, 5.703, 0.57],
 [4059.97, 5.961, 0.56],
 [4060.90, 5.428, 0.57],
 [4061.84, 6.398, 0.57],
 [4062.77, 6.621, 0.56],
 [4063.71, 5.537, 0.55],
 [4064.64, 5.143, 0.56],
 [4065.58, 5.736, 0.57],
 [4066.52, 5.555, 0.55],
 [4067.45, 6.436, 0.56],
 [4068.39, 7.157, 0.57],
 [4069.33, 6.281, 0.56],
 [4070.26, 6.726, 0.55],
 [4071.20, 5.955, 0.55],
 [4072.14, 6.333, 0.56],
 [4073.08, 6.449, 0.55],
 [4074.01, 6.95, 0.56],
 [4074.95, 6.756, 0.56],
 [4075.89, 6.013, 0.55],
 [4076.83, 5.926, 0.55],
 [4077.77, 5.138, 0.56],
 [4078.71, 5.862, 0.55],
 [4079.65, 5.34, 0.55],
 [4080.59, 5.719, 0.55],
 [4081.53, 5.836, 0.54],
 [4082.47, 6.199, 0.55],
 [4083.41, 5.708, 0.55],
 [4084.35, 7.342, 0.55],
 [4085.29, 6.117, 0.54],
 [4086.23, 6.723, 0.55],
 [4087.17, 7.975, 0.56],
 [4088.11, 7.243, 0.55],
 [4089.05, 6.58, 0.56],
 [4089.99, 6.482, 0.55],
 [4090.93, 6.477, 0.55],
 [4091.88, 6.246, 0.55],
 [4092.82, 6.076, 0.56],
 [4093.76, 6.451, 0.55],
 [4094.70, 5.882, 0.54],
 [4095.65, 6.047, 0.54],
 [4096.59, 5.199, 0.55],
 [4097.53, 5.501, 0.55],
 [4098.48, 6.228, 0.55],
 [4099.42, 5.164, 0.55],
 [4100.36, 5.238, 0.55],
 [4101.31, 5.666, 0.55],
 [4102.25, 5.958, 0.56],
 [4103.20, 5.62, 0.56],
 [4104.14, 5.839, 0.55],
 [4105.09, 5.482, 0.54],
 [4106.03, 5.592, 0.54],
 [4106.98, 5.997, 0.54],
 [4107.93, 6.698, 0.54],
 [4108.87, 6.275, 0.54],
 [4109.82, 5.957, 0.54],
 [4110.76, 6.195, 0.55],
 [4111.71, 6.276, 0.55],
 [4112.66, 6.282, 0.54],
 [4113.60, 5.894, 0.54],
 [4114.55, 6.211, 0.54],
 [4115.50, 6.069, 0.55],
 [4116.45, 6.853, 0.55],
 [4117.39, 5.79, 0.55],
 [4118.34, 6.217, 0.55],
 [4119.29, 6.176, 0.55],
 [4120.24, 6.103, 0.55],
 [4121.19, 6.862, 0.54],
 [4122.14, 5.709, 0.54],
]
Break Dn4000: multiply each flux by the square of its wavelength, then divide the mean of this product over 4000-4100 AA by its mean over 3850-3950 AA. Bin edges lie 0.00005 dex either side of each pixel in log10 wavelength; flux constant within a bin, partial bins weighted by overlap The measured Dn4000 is 2.0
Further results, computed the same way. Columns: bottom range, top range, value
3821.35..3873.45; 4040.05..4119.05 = 2.31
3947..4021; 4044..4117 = 1.30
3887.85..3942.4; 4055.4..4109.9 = 1.86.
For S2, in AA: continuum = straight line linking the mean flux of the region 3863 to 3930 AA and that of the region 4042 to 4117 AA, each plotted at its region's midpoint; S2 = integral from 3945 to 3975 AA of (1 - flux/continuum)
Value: 6.67 AA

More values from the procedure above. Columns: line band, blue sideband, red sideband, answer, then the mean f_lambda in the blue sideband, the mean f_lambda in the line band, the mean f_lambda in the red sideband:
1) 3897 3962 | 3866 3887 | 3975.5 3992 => 6.0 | 3.1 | 3.69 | 5.17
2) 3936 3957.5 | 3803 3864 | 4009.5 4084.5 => 4.4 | 3.1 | 3.75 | 6.15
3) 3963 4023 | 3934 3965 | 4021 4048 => -2.3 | 3.51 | 5.16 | 6.21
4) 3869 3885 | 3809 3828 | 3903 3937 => 2.0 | 3.21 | 2.93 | 3.46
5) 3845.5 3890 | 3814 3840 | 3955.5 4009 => 3.1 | 2.91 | 3.13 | 4.68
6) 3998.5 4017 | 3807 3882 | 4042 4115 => -3.8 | 3.08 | 6.26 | 6.1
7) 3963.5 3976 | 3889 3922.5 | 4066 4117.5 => 5.4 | 4.25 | 2.78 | 6.15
